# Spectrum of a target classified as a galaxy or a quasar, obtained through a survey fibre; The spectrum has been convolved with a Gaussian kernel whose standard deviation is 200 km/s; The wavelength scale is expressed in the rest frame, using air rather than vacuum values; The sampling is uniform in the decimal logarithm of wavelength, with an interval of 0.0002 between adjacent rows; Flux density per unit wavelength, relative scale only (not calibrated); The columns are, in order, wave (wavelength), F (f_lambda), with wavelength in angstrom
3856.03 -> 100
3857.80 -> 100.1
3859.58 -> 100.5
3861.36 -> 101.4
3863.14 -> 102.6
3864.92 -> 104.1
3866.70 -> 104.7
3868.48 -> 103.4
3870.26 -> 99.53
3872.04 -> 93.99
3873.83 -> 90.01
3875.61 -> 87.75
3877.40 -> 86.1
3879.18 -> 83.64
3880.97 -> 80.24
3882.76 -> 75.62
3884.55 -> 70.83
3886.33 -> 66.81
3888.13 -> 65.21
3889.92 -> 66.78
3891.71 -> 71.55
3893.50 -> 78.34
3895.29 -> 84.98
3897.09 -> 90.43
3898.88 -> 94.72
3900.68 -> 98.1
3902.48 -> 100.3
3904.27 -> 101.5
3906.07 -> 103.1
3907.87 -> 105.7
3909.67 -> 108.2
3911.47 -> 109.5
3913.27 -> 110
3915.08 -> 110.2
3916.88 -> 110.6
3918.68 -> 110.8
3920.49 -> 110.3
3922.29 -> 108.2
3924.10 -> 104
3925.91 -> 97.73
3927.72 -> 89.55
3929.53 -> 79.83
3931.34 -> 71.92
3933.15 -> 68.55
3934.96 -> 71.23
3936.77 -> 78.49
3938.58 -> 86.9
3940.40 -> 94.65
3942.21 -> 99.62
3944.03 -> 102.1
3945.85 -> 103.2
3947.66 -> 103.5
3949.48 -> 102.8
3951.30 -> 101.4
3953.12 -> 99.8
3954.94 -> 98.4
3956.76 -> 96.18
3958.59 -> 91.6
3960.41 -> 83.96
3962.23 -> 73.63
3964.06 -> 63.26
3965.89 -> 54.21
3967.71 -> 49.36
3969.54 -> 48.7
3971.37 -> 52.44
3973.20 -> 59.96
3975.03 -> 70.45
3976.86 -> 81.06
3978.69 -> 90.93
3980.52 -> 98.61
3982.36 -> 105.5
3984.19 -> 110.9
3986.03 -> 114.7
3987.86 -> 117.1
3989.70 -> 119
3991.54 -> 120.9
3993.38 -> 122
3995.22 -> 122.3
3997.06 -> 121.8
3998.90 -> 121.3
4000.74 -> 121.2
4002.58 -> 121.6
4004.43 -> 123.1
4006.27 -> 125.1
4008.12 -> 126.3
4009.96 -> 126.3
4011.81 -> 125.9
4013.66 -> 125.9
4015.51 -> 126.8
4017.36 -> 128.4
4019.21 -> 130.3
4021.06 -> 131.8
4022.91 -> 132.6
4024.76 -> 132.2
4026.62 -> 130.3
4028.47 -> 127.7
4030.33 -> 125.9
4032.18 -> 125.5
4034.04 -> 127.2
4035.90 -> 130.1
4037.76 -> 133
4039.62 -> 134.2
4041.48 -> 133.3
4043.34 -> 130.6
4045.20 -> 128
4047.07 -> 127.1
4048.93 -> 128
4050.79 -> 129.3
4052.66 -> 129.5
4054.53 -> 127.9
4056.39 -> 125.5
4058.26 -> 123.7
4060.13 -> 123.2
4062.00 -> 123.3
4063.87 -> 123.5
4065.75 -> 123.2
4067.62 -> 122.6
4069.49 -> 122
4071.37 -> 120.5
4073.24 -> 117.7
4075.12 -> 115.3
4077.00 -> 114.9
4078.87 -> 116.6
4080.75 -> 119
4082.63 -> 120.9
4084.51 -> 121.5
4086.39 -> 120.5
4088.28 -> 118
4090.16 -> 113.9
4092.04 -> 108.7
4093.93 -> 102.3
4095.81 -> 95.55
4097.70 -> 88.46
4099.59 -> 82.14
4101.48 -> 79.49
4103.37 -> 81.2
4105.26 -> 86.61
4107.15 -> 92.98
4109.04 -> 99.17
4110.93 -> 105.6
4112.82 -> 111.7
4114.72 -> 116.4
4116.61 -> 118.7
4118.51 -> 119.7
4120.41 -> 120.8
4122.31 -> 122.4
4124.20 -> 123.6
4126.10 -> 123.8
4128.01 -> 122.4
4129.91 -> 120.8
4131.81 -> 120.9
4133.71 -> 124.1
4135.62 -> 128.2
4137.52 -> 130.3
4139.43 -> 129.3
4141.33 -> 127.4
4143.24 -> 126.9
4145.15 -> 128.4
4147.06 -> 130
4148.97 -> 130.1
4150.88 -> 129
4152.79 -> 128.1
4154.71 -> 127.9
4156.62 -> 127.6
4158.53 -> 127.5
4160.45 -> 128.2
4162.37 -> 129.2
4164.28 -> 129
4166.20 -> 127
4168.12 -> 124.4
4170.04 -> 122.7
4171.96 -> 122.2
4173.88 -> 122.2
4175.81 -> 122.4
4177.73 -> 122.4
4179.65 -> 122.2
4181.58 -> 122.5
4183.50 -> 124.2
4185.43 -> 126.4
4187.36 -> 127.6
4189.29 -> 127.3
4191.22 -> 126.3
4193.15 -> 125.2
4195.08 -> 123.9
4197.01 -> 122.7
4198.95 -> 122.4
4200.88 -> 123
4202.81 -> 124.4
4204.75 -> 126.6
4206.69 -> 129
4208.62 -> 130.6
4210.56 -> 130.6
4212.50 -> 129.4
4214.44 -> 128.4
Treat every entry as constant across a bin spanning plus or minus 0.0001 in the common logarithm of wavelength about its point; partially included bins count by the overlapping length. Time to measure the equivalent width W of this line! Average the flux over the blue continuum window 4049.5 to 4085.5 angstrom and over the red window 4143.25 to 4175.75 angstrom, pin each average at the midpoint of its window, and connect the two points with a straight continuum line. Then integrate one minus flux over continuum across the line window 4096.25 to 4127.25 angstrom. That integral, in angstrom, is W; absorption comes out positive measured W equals 5.0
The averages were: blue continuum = 122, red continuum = 127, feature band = 105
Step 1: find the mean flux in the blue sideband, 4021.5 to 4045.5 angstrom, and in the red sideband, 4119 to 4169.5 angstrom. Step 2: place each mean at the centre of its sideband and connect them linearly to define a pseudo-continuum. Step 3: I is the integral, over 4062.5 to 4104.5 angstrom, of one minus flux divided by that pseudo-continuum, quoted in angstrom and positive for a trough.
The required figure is 5.9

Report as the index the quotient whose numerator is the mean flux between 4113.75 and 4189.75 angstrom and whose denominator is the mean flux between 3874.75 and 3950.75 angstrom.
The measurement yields 1.4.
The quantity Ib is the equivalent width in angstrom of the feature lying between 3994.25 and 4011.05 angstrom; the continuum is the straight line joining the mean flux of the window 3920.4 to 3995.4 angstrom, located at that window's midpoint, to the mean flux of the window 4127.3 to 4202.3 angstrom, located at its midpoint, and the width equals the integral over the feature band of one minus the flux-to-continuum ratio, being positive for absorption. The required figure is -4.3 angstrom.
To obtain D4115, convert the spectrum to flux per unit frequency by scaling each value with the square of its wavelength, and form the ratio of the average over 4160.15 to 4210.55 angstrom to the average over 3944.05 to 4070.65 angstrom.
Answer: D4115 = 1.21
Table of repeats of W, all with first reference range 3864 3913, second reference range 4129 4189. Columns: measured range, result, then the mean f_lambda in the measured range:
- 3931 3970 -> 5.5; 84.4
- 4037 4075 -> -4.6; 126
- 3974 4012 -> -3.3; 113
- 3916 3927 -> -1.4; 107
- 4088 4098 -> 1.1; 105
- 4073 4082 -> -0.1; 117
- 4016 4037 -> -4.0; 129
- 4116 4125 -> 0.0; 121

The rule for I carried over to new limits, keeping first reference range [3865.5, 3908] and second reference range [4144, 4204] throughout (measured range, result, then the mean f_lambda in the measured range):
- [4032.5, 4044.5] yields -2.6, 131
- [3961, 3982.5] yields 6.4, 69.6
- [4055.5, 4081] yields -2.1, 121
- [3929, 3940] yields 2.0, 76.9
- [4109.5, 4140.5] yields -0.4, 121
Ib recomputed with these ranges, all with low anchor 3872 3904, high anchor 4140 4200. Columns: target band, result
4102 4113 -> 2.07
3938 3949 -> -0.93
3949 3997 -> 2.52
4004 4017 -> -3.13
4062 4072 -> -1.13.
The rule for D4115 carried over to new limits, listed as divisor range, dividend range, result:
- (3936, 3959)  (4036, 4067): 1.39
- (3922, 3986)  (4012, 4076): 1.55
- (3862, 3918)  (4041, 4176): 1.44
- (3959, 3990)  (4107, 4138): 1.56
